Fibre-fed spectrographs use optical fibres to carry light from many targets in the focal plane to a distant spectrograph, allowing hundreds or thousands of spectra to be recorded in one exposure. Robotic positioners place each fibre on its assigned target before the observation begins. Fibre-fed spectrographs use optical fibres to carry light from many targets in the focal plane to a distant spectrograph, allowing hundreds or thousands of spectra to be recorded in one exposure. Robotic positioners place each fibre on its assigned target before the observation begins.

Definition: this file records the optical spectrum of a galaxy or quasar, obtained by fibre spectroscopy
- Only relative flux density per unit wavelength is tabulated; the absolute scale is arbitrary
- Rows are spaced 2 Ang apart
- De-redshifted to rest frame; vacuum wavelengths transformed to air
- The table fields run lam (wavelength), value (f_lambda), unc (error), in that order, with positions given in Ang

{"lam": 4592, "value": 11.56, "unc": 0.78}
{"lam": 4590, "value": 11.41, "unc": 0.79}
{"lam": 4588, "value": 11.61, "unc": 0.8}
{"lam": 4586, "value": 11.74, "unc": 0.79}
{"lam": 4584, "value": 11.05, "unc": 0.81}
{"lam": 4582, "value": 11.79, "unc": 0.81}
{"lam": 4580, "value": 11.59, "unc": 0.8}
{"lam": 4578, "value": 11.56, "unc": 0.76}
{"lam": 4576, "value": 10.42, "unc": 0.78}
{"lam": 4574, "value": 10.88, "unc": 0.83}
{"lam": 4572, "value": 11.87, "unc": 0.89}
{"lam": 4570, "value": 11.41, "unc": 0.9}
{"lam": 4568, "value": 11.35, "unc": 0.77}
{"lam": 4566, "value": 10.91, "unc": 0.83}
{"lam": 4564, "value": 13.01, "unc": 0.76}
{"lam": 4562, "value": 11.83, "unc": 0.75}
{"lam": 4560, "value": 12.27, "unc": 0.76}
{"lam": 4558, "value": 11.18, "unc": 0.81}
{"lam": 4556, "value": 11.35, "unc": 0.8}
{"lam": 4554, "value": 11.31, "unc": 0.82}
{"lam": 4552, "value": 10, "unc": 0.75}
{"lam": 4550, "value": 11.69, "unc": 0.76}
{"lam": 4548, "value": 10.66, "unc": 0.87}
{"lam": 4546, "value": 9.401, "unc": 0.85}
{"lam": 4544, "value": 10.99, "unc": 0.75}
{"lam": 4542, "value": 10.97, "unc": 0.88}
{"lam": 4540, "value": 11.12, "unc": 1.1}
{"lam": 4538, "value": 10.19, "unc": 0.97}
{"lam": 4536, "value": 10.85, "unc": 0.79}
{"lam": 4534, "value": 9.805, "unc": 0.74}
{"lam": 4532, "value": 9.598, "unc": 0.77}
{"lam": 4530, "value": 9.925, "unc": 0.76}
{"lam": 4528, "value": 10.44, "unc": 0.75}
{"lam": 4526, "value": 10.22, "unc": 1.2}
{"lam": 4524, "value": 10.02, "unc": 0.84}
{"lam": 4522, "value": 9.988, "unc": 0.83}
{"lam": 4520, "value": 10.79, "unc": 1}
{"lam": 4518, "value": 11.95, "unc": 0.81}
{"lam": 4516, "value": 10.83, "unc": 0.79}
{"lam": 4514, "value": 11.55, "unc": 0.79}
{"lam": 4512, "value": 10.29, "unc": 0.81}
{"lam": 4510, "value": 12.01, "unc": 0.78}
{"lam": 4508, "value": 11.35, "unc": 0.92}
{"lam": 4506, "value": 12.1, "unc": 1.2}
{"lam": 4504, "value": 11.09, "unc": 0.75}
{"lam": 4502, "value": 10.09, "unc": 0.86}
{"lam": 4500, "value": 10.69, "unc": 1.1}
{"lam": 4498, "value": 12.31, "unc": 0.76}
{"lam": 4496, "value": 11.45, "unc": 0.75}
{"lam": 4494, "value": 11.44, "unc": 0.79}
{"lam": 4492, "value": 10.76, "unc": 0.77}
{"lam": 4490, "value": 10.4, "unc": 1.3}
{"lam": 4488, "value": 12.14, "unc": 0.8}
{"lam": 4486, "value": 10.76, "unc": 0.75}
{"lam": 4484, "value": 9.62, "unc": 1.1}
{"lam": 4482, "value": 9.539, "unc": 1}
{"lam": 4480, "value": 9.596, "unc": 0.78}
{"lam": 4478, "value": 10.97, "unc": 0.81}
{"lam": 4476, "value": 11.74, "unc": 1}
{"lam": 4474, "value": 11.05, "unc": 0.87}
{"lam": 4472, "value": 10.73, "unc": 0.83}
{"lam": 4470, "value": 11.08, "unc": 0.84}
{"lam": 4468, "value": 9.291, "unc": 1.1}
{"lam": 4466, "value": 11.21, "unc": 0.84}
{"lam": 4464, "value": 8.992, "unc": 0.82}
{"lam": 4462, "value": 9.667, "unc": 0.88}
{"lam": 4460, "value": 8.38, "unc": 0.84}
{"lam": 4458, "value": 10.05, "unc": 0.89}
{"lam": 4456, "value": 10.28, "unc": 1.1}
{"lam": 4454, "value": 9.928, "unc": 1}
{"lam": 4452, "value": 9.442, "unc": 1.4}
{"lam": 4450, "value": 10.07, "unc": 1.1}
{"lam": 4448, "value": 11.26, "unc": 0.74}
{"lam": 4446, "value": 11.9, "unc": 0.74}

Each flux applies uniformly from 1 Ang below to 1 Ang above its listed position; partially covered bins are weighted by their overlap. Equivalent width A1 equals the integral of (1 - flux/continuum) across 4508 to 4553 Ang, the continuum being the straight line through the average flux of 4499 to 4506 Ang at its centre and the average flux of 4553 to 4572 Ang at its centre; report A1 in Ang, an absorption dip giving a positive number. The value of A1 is 2.3 Ang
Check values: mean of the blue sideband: 10.8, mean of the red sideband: 11.6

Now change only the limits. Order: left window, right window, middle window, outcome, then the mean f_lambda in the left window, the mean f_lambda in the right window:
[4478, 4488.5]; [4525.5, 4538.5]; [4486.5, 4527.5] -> -3.3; 10.3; 10.1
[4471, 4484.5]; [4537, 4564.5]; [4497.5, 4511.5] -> -0.8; 10.5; 11.1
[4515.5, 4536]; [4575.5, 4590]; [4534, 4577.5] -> -0.7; 10.4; 11.4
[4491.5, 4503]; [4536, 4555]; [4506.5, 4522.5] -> -0.3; 11.1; 10.7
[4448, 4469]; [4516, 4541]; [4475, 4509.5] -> -2.9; 9.8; 10.4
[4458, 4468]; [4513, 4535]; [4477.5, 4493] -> -0.9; 9.58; 10.5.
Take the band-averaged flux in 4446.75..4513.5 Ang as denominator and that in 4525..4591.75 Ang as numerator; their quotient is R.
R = 1.04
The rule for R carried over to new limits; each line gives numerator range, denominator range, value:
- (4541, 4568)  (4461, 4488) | 1.08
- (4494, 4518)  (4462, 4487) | 1.09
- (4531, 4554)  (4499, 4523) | 0.95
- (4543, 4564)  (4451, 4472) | 1.13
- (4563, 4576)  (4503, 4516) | 1.01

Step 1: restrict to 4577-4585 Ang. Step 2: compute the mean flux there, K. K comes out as 11.5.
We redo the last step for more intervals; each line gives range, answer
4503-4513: 11.4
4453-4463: 9.66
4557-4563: 11.8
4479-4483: 9.57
